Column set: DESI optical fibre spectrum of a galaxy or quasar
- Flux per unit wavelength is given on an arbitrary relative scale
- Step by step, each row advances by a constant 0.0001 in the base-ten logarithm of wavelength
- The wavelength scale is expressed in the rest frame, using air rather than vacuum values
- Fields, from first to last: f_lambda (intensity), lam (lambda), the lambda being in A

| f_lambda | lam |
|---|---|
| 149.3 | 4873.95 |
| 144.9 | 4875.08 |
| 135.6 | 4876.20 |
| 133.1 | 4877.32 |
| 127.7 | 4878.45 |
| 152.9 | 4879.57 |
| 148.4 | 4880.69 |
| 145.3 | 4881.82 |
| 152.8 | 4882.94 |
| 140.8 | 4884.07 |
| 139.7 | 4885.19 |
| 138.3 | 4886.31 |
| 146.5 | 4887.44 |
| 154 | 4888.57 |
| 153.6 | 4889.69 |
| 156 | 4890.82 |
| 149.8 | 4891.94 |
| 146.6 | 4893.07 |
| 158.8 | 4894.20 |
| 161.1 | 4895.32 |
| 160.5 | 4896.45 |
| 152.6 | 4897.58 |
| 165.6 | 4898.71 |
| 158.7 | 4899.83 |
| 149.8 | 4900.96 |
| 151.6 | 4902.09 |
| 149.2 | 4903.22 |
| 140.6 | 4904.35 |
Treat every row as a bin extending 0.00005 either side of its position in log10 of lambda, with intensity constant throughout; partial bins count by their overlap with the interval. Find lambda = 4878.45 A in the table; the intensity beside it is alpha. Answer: 127.7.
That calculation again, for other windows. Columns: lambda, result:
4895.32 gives 161.1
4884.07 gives 140.8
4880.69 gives 148.4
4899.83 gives 158.7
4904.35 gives 140.6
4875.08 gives 144.9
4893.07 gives 146.6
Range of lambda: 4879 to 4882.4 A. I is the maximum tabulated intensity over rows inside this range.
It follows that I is 152.9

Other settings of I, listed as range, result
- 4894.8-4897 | 161.1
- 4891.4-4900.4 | 165.6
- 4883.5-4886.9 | 140.8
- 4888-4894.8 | 158.8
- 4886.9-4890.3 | 154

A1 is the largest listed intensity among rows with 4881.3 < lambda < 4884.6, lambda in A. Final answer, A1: 152.8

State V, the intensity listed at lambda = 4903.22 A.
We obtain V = 149.2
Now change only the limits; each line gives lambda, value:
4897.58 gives 152.6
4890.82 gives 156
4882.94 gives 152.8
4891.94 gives 149.8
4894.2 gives 158.8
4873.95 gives 149.3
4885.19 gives 139.7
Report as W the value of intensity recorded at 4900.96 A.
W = 149.8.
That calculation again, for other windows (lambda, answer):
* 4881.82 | 145.3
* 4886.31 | 138.3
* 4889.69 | 153.6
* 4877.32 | 133.1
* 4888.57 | 154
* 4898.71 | 165.6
